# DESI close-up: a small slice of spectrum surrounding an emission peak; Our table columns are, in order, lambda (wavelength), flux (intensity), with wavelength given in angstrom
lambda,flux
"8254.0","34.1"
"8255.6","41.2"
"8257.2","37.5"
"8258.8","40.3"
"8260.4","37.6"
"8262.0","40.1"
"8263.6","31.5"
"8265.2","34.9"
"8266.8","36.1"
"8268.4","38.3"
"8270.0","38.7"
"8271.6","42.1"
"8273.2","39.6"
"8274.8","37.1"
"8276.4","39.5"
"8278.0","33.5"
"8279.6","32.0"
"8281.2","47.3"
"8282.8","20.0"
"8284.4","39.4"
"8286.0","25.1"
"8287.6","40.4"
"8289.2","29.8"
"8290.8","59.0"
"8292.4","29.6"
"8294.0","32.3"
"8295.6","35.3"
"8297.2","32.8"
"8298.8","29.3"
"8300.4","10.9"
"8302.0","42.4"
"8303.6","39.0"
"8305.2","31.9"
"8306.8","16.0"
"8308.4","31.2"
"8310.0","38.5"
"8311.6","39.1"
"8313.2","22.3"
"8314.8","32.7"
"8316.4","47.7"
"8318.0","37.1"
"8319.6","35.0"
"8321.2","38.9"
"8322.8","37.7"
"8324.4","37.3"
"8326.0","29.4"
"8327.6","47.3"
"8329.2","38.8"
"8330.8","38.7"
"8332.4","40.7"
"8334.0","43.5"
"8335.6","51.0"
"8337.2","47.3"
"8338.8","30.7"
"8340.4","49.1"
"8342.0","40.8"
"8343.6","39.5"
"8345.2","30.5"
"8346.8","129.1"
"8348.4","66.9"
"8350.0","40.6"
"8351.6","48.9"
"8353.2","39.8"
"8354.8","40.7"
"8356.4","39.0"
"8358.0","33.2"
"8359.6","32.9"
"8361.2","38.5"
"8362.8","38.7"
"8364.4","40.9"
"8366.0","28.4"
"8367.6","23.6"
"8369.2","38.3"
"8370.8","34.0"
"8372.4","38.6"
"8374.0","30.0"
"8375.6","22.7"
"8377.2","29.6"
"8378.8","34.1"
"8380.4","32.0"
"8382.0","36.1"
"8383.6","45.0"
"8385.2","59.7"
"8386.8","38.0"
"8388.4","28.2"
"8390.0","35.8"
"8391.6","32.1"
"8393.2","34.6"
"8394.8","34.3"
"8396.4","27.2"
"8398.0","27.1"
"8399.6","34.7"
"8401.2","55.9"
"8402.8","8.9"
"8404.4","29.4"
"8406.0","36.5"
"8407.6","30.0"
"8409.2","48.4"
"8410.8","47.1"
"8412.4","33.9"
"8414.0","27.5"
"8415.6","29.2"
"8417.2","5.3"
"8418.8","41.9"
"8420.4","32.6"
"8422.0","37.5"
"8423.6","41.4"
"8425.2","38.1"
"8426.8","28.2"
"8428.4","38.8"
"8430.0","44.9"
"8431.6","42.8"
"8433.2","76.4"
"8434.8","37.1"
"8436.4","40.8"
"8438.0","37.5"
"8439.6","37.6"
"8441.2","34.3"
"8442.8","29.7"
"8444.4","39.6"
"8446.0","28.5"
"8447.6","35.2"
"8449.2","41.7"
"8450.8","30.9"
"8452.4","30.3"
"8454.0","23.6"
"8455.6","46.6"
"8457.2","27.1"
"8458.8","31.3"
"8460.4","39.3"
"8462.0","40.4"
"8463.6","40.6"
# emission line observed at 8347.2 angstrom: H-beta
